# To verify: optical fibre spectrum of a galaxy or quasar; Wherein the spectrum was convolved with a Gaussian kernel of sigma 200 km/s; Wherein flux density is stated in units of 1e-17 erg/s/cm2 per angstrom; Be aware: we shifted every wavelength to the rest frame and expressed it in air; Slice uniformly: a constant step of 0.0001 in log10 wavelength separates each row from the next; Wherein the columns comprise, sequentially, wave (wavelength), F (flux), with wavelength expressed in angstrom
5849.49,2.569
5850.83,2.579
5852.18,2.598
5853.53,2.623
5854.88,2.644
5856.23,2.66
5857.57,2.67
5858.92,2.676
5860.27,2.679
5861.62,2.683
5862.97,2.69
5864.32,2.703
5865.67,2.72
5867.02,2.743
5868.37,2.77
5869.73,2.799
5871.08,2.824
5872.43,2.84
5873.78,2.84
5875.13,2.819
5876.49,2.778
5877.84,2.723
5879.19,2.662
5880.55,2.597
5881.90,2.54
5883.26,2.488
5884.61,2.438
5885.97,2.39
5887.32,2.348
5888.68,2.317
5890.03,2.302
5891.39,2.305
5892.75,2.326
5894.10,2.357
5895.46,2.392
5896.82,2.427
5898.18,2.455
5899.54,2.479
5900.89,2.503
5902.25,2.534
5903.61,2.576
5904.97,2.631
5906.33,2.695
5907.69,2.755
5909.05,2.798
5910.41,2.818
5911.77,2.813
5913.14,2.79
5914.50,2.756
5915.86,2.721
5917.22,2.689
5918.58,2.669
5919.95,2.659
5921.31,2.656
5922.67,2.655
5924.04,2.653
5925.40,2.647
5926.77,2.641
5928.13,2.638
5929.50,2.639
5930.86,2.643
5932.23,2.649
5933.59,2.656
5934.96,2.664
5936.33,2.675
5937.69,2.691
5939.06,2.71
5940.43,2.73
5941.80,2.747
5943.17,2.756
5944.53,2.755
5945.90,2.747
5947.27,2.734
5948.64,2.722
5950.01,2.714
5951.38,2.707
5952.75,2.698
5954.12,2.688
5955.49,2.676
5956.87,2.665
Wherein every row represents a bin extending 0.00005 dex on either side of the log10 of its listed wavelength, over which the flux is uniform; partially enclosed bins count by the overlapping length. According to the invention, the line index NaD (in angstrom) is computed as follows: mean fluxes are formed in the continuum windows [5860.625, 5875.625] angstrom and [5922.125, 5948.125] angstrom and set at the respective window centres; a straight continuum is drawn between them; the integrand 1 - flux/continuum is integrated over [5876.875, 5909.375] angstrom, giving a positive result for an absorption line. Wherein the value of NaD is 2.78 angstrom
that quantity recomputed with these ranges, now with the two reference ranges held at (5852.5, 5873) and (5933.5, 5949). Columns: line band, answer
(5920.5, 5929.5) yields 0.23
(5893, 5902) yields 0.93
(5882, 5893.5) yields 1.44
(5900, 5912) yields 0.19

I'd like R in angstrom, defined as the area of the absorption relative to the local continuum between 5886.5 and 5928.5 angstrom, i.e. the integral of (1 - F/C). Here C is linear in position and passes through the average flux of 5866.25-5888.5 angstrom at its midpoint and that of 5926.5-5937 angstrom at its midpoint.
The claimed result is 1.1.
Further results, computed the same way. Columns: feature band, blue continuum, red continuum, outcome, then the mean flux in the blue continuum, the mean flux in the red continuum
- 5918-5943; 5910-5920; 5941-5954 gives 0.6 angstrom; 2.74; 2.73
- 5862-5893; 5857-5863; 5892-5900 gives -0.8 angstrom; 2.68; 2.4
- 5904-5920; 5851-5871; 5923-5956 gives -0.3 angstrom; 2.69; 2.69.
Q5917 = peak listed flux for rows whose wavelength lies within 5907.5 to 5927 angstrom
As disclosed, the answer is 2.818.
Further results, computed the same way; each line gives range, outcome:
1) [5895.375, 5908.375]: 2.755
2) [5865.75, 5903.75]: 2.84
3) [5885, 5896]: 2.392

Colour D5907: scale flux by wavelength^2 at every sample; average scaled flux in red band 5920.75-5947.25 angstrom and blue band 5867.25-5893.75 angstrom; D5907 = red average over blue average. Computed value 1.06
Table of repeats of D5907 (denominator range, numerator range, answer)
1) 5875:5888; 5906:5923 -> 1.08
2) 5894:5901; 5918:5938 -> 1.10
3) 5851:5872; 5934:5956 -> 1.03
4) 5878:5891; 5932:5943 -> 1.11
